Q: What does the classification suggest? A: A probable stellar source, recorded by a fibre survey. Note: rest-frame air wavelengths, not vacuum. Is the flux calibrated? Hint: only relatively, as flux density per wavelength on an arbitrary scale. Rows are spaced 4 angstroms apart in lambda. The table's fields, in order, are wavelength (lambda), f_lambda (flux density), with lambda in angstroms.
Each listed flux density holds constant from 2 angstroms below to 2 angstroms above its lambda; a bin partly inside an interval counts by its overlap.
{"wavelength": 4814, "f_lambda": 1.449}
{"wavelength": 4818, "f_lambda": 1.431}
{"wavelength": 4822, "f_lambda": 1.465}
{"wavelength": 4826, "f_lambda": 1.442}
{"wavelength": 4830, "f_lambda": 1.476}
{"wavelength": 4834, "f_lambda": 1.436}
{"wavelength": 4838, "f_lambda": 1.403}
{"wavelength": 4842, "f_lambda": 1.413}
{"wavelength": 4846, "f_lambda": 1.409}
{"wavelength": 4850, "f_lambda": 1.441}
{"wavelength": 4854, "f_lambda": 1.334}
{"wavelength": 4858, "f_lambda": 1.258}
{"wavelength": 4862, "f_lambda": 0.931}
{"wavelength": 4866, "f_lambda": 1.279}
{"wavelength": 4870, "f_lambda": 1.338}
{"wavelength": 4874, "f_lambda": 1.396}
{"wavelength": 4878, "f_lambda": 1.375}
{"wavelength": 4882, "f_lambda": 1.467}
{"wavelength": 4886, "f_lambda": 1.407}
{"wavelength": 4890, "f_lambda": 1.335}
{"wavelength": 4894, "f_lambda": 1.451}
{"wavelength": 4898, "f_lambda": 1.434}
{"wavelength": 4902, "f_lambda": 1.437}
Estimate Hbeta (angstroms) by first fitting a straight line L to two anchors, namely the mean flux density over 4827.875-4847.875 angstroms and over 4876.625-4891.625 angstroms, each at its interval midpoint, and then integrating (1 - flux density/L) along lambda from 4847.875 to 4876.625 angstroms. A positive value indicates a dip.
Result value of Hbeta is 2.6 angstroms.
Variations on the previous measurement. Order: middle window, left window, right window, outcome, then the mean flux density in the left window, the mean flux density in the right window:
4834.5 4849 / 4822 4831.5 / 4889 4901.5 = 0.4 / 1.46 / 1.42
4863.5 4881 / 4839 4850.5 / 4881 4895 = 0.9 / 1.42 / 1.41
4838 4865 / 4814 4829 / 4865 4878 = 1.6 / 1.45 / 1.35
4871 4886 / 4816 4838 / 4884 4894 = -0.1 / 1.45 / 1.39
